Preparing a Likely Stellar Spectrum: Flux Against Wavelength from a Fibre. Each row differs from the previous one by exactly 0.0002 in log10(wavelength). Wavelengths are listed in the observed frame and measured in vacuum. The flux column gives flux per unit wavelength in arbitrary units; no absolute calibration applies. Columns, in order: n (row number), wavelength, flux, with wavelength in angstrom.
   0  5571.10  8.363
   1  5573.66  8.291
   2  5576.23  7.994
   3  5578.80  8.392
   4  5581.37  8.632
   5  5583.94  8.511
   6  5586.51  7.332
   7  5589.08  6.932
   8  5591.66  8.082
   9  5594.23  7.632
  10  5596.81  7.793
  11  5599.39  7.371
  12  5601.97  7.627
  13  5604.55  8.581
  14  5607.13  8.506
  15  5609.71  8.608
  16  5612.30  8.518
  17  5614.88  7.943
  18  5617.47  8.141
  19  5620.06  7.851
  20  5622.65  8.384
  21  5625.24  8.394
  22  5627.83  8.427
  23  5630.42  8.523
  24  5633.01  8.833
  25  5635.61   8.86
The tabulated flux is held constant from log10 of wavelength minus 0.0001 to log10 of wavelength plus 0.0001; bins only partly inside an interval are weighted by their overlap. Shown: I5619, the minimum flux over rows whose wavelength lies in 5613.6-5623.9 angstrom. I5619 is 7.851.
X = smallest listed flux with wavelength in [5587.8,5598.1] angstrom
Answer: 6.932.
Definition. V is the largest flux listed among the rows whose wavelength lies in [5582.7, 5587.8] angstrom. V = 8.511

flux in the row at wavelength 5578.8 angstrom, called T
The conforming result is 8.392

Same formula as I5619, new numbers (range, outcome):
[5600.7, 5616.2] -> 7.627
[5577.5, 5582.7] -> 8.392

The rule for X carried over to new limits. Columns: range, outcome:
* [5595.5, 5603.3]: 7.371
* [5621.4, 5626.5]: 8.384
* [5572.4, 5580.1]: 7.994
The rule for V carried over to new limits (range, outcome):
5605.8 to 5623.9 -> 8.608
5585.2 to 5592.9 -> 8.082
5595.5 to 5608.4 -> 8.581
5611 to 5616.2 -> 8.518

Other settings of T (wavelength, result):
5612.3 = 8.518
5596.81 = 7.793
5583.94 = 8.511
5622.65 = 8.384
